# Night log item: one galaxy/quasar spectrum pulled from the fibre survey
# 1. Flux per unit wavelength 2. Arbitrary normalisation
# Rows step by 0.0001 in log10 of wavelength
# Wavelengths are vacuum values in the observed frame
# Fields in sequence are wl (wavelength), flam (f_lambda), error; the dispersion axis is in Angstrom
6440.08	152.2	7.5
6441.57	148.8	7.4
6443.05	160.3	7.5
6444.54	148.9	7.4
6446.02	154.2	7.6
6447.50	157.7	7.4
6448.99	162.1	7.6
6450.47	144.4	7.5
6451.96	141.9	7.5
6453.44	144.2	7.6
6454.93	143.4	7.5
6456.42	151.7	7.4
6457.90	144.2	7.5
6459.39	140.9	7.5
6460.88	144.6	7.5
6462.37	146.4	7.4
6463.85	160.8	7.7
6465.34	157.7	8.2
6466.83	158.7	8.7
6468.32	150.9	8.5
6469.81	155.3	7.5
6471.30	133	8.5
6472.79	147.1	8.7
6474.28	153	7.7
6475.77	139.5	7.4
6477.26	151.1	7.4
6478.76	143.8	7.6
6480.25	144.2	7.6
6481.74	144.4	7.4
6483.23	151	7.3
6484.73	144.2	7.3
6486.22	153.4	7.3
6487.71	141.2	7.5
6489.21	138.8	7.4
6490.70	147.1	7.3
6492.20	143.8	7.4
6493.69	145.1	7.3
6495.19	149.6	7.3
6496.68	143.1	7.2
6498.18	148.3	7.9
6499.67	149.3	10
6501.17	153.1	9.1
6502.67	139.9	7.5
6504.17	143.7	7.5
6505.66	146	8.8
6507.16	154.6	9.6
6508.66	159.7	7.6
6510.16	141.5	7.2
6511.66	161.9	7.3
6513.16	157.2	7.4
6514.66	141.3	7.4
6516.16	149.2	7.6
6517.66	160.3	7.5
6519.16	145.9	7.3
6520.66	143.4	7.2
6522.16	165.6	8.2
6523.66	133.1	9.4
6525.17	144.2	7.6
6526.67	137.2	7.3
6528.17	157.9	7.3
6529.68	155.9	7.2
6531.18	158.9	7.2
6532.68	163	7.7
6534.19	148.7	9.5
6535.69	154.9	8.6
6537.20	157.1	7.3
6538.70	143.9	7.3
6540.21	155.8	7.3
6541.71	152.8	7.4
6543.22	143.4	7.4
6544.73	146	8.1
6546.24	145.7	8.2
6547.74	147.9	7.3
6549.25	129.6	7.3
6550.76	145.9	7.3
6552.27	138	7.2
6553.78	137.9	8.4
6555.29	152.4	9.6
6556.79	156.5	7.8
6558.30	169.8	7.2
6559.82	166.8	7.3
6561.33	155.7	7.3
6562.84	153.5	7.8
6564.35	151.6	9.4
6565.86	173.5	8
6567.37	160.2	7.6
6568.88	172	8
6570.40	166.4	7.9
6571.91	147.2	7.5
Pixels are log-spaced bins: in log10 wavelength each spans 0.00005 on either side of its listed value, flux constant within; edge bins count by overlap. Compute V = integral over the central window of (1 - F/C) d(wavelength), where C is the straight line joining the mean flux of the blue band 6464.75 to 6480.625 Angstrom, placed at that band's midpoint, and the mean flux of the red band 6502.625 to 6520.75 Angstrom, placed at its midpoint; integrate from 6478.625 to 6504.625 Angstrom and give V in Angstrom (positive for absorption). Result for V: 0.6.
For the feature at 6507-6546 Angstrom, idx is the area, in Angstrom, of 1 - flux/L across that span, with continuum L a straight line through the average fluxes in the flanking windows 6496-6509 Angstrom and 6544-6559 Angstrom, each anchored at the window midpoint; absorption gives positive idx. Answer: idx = -0.9 Angstrom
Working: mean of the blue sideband 148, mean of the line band 151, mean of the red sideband 147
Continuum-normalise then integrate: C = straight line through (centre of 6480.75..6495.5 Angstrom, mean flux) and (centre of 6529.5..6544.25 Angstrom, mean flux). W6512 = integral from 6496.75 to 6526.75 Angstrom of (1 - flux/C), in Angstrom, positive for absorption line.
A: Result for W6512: 0.09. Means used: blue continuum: 146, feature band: 149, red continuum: 153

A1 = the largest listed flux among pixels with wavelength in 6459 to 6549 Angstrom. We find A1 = 165.6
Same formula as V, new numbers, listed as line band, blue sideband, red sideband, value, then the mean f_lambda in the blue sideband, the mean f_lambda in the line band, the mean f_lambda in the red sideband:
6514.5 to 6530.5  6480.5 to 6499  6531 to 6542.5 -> 0.3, 146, 149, 154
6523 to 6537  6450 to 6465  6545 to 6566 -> -0.1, 147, 151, 151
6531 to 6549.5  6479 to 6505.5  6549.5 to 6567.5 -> 0.2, 146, 150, 154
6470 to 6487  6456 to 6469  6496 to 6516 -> 0.4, 151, 146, 149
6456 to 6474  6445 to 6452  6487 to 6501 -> 0.1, 153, 149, 145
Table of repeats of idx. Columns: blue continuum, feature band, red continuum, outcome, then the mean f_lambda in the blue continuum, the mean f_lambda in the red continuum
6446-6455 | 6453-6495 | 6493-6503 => 0.38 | 150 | 147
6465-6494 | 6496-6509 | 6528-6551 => 0.00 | 147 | 150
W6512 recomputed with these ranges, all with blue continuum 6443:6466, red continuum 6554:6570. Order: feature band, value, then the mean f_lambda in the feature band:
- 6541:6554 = 1.3 Angstrom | 143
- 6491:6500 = 0.4 Angstrom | 146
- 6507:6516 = 0.2 Angstrom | 152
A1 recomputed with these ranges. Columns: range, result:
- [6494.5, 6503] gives 153.1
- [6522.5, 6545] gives 163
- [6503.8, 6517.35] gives 161.9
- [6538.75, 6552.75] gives 155.8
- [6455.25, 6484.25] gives 160.8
